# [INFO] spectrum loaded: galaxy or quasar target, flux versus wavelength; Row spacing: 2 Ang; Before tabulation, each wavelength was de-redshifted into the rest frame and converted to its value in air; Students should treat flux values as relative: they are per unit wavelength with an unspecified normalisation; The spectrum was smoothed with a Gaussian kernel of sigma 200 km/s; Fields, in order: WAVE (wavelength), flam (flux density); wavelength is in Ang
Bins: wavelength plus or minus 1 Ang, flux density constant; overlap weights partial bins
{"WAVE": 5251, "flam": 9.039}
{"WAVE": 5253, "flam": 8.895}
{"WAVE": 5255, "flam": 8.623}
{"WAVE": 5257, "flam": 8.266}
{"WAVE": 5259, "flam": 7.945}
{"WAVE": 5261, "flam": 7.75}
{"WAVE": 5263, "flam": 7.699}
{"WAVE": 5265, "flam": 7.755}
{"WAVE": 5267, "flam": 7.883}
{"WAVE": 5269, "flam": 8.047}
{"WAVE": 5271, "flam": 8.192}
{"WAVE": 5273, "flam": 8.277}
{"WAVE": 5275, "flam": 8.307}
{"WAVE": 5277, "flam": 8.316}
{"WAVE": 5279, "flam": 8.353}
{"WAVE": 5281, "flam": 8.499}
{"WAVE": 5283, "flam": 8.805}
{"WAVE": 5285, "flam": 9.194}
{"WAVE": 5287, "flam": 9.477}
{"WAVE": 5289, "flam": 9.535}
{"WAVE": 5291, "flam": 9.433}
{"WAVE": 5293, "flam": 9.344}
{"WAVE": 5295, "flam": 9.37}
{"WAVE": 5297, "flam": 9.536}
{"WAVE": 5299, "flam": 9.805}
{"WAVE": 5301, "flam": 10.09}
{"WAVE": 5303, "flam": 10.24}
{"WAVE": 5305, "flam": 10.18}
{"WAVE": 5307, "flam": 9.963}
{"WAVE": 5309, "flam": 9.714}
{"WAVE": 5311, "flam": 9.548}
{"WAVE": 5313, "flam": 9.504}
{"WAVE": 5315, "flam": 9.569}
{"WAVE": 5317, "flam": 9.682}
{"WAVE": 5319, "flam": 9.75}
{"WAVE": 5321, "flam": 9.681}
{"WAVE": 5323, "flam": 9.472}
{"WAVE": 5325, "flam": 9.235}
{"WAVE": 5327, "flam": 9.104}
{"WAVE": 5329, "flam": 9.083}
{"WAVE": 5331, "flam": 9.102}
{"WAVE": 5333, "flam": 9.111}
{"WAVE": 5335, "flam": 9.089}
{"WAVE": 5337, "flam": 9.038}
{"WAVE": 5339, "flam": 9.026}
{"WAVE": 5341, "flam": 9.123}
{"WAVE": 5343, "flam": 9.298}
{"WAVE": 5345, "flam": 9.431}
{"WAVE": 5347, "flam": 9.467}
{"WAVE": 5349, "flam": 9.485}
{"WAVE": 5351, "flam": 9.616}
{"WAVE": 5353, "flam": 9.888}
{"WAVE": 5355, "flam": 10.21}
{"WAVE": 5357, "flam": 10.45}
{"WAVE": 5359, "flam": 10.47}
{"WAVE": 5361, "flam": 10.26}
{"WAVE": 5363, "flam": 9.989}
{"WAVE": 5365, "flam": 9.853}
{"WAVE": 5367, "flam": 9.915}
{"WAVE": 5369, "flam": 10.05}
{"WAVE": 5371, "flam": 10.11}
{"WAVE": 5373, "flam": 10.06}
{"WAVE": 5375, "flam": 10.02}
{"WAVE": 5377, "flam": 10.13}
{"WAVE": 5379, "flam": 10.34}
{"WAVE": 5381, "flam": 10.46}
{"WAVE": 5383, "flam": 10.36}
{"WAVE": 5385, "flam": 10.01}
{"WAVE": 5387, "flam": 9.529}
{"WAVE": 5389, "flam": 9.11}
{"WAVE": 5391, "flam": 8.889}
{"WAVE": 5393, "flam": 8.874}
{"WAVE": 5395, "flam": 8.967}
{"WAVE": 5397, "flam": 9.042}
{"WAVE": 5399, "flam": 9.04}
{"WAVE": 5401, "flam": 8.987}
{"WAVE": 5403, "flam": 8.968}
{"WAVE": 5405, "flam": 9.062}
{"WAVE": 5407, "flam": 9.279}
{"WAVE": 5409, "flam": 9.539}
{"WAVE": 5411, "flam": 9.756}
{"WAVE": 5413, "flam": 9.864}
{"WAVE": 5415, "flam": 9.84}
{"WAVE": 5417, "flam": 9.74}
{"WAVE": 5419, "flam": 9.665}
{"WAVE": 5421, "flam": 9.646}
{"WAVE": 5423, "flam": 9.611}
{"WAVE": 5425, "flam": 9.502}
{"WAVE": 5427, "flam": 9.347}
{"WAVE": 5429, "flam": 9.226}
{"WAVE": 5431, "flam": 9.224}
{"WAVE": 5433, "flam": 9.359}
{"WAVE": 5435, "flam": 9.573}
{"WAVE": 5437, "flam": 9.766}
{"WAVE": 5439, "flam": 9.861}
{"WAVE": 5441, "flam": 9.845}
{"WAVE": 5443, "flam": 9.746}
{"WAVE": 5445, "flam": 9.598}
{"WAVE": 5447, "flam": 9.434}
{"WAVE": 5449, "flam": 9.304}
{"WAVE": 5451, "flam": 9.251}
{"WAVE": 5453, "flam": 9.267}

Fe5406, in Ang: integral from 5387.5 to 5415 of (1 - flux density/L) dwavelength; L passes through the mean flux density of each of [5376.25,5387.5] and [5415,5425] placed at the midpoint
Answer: 1.9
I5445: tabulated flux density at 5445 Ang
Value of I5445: 9.598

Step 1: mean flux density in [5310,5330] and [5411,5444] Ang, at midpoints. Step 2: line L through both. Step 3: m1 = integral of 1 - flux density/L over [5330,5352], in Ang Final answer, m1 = 0.6 Ang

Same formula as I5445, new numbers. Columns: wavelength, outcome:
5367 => 9.915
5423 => 9.611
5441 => 9.845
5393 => 8.874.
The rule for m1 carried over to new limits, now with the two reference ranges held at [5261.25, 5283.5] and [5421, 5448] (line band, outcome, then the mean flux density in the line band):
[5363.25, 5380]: -1.94 Ang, 10.1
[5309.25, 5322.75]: -1.71 Ang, 9.62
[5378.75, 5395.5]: -0.84 Ang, 9.6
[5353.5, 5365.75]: -1.77 Ang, 10.2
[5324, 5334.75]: -0.59 Ang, 9.12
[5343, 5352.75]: -0.77 Ang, 9.51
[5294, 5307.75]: -2.41 Ang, 9.88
